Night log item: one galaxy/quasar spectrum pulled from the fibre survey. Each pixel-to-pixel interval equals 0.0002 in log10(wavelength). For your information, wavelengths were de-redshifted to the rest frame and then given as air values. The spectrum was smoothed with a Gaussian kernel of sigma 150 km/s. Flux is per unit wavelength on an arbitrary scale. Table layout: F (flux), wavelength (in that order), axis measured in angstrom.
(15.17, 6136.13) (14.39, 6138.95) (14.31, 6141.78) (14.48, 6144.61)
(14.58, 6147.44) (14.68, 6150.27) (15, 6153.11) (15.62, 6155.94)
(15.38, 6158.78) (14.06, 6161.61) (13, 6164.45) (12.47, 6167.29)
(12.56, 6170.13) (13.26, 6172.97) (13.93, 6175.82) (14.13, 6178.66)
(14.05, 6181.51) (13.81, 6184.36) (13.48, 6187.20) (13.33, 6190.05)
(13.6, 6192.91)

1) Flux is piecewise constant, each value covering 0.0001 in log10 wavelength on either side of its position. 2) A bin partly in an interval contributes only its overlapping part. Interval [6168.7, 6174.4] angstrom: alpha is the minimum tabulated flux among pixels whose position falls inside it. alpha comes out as 12.56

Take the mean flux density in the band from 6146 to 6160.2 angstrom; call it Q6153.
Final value 15.1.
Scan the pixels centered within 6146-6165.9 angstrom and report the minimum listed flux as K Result 13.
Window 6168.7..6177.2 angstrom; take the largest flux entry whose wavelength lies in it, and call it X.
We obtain 13.93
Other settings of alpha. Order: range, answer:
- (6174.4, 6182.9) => 13.93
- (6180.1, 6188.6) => 13.48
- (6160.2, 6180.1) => 12.47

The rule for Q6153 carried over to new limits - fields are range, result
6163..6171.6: 12.7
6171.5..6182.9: 13.8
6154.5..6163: 15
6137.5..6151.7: 14.5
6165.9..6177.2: 13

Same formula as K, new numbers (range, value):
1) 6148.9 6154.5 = 14.68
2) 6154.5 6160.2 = 15.38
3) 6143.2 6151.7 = 14.48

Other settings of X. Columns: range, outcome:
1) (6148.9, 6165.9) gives 15.62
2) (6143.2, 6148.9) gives 14.58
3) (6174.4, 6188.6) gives 14.13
